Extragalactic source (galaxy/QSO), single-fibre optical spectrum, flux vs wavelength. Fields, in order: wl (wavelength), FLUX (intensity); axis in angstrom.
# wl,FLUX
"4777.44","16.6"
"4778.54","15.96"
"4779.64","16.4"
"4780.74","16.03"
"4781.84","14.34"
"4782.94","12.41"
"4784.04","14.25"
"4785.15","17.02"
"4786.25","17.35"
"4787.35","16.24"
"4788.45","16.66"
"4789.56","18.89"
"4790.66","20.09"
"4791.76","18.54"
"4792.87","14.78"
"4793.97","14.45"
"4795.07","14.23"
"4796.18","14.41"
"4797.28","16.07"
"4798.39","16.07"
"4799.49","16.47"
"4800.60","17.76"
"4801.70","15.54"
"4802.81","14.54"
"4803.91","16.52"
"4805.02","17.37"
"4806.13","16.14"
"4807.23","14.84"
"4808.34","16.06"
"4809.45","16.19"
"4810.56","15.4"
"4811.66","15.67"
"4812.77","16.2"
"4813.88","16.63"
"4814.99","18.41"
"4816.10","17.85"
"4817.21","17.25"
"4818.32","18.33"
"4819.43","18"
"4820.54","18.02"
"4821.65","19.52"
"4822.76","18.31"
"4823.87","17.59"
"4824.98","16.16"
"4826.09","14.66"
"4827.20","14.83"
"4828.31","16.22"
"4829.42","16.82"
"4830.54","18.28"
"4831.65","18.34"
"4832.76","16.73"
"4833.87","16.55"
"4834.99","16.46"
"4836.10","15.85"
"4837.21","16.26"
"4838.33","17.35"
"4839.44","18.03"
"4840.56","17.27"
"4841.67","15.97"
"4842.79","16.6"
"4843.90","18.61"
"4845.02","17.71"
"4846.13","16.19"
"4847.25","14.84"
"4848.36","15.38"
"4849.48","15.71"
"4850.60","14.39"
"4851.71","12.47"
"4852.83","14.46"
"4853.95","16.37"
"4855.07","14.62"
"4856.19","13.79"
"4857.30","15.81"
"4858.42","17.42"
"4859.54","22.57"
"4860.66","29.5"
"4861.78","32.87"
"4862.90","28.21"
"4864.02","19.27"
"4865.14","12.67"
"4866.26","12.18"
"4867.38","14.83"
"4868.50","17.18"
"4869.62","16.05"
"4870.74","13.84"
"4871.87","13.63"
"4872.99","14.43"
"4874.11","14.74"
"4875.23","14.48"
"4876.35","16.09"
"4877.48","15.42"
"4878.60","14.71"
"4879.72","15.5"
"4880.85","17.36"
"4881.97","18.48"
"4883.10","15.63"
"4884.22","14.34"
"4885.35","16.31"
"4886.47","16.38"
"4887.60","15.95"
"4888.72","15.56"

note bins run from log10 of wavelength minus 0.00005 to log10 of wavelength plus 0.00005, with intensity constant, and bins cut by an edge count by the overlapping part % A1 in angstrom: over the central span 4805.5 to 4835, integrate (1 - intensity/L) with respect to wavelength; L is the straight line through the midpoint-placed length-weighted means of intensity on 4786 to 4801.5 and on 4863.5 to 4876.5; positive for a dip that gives -1.7 angstrom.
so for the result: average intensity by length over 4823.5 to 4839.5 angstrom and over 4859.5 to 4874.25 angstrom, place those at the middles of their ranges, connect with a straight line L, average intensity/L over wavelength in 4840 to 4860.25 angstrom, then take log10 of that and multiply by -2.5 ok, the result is 0.10 mag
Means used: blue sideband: 16.6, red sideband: 18.7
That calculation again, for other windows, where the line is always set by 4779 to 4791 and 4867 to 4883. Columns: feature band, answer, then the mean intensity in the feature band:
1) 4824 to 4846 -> -0.06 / 16.8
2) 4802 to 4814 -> 0.01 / 15.9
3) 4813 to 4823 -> -0.13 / 18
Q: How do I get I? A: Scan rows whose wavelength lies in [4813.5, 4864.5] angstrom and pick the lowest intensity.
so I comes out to 12.47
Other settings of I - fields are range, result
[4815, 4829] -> 14.66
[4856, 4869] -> 12.18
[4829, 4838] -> 15.85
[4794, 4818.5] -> 14.23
